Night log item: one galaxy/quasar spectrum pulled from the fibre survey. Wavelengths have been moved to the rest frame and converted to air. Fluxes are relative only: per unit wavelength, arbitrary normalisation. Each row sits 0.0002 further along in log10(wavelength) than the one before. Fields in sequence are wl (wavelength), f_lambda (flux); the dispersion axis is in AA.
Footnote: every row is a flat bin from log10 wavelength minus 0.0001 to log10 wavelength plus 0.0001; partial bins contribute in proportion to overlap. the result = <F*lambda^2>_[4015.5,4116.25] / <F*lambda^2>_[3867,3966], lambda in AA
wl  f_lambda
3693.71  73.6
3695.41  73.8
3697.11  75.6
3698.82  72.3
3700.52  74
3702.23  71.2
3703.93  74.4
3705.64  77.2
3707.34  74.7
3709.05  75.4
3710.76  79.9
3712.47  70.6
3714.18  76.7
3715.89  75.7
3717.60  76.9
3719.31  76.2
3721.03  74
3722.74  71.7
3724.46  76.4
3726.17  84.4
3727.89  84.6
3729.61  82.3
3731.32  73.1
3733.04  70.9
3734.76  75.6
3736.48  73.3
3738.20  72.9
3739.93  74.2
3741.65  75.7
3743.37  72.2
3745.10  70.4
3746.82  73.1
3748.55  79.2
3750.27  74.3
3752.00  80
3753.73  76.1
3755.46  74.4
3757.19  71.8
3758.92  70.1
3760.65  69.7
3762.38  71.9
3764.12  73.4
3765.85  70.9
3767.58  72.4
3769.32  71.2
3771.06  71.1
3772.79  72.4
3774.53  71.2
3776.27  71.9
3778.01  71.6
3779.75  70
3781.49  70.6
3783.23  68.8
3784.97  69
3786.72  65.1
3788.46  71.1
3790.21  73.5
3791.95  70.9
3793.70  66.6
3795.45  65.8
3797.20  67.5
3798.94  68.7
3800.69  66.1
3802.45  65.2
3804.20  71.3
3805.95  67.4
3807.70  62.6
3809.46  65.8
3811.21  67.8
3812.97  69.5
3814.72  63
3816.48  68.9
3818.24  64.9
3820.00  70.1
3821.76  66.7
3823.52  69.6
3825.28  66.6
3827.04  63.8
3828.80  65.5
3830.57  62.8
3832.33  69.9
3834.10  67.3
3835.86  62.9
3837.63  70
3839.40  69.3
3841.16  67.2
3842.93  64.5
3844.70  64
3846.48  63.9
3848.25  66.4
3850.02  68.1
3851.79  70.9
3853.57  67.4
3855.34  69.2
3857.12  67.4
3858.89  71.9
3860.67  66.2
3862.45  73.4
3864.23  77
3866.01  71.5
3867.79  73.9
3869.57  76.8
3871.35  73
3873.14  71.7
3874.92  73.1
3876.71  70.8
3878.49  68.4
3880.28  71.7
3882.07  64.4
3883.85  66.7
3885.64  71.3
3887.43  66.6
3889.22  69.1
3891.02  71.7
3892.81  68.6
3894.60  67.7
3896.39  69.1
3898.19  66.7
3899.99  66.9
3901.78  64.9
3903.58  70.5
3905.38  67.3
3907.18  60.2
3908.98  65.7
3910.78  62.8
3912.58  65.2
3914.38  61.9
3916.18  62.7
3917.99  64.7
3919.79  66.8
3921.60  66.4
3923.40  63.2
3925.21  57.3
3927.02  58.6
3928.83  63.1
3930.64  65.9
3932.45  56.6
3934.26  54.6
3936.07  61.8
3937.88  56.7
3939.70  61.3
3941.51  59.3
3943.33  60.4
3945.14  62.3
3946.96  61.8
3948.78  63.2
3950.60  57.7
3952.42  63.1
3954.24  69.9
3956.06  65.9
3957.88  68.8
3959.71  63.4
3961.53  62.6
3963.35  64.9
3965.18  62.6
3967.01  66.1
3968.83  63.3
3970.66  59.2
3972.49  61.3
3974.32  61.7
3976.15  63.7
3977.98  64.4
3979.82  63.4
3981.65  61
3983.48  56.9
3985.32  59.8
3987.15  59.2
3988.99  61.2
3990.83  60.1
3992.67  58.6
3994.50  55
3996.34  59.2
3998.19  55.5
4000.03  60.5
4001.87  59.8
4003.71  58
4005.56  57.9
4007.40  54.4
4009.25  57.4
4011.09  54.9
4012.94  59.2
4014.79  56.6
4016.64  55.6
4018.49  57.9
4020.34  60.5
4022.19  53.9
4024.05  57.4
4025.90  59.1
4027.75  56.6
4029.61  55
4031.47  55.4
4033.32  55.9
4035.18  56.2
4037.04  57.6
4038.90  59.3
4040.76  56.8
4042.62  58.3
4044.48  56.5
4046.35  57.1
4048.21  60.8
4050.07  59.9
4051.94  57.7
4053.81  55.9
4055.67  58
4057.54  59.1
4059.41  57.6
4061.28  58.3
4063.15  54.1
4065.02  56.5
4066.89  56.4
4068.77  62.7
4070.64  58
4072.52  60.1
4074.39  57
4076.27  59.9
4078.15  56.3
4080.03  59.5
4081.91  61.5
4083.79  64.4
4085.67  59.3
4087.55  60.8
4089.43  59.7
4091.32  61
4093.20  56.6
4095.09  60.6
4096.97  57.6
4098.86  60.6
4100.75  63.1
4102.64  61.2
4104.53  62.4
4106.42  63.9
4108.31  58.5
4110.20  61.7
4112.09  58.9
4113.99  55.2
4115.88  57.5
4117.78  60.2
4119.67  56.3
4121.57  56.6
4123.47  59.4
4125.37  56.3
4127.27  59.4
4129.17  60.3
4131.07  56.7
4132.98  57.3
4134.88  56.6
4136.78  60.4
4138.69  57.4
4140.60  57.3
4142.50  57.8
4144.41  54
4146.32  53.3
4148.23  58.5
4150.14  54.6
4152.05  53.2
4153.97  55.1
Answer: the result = 1.0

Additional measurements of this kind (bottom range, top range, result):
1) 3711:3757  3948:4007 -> 0.92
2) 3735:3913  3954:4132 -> 0.96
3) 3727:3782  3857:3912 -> 1.01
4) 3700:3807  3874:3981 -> 0.97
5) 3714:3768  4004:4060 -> 0.89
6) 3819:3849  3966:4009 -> 0.98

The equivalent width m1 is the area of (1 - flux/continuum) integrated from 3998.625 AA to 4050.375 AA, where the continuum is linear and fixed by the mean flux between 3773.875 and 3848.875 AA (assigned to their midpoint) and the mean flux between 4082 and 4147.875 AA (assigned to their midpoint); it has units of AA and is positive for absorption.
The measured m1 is 3.4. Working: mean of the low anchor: 67.5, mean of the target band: 57.4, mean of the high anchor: 58.9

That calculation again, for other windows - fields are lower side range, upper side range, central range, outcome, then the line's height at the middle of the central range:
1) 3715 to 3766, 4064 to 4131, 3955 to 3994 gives 1.50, 64.7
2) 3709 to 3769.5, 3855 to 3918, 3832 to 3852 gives 1.05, 70.5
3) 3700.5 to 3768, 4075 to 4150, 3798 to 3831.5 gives 2.24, 71.4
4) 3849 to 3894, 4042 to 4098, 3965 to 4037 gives 4.62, 62.8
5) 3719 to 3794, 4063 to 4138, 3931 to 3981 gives 2.13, 65.1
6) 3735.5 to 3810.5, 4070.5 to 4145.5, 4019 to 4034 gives 1.25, 61.9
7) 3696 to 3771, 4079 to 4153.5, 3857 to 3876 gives -0.95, 69.1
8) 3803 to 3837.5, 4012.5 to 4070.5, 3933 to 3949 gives 0.45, 61.7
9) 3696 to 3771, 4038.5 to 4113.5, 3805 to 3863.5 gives 2.42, 70.1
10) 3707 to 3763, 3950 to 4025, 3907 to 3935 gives 0.82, 64.2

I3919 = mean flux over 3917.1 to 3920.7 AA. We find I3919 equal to 65.8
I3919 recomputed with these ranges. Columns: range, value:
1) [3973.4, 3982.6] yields 62.8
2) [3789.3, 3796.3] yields 69.2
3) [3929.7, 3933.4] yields 61.2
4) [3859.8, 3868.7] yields 72.4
